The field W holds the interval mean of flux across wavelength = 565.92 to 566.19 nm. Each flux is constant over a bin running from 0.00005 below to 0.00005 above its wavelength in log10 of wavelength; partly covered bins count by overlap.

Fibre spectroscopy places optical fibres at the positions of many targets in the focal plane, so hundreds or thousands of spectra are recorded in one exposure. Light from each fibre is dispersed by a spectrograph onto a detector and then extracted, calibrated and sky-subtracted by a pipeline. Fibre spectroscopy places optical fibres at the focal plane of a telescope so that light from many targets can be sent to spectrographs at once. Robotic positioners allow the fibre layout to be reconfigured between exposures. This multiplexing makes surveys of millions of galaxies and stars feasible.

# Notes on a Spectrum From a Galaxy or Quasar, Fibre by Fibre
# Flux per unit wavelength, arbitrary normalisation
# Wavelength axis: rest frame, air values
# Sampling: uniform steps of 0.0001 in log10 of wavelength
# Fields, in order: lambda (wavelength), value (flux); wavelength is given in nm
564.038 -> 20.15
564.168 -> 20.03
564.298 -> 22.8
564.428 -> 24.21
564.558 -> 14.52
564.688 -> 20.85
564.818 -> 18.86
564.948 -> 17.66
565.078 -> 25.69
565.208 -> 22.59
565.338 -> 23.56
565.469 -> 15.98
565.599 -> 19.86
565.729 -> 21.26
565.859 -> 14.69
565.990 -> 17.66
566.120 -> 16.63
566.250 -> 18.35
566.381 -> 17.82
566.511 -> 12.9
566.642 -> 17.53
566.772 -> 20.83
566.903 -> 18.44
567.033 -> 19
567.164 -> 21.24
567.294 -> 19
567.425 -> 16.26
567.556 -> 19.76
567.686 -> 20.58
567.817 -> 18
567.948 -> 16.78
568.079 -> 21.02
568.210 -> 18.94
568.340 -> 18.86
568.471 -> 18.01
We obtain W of 17.1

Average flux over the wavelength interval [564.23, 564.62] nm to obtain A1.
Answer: 20.5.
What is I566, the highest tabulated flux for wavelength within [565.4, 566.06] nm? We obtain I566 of 21.26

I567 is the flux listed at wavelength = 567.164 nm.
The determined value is 21.24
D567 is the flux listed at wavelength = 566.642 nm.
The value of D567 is 17.53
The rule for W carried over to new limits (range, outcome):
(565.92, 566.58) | 16.6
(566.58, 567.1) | 19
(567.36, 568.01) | 18.3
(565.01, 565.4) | 23.9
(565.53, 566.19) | 18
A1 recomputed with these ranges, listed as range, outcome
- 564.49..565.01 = 18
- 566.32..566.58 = 15.3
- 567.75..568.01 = 17.4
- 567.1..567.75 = 19.4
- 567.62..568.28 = 19.1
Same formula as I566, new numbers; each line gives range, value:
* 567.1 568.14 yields 21.24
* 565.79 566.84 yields 20.83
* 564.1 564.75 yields 24.21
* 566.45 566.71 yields 17.53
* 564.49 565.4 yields 25.69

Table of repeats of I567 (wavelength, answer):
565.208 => 22.59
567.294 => 19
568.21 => 18.94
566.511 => 12.9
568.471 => 18.01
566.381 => 17.82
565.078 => 25.69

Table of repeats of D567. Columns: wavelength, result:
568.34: 18.86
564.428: 24.21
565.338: 23.56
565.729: 21.26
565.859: 14.69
